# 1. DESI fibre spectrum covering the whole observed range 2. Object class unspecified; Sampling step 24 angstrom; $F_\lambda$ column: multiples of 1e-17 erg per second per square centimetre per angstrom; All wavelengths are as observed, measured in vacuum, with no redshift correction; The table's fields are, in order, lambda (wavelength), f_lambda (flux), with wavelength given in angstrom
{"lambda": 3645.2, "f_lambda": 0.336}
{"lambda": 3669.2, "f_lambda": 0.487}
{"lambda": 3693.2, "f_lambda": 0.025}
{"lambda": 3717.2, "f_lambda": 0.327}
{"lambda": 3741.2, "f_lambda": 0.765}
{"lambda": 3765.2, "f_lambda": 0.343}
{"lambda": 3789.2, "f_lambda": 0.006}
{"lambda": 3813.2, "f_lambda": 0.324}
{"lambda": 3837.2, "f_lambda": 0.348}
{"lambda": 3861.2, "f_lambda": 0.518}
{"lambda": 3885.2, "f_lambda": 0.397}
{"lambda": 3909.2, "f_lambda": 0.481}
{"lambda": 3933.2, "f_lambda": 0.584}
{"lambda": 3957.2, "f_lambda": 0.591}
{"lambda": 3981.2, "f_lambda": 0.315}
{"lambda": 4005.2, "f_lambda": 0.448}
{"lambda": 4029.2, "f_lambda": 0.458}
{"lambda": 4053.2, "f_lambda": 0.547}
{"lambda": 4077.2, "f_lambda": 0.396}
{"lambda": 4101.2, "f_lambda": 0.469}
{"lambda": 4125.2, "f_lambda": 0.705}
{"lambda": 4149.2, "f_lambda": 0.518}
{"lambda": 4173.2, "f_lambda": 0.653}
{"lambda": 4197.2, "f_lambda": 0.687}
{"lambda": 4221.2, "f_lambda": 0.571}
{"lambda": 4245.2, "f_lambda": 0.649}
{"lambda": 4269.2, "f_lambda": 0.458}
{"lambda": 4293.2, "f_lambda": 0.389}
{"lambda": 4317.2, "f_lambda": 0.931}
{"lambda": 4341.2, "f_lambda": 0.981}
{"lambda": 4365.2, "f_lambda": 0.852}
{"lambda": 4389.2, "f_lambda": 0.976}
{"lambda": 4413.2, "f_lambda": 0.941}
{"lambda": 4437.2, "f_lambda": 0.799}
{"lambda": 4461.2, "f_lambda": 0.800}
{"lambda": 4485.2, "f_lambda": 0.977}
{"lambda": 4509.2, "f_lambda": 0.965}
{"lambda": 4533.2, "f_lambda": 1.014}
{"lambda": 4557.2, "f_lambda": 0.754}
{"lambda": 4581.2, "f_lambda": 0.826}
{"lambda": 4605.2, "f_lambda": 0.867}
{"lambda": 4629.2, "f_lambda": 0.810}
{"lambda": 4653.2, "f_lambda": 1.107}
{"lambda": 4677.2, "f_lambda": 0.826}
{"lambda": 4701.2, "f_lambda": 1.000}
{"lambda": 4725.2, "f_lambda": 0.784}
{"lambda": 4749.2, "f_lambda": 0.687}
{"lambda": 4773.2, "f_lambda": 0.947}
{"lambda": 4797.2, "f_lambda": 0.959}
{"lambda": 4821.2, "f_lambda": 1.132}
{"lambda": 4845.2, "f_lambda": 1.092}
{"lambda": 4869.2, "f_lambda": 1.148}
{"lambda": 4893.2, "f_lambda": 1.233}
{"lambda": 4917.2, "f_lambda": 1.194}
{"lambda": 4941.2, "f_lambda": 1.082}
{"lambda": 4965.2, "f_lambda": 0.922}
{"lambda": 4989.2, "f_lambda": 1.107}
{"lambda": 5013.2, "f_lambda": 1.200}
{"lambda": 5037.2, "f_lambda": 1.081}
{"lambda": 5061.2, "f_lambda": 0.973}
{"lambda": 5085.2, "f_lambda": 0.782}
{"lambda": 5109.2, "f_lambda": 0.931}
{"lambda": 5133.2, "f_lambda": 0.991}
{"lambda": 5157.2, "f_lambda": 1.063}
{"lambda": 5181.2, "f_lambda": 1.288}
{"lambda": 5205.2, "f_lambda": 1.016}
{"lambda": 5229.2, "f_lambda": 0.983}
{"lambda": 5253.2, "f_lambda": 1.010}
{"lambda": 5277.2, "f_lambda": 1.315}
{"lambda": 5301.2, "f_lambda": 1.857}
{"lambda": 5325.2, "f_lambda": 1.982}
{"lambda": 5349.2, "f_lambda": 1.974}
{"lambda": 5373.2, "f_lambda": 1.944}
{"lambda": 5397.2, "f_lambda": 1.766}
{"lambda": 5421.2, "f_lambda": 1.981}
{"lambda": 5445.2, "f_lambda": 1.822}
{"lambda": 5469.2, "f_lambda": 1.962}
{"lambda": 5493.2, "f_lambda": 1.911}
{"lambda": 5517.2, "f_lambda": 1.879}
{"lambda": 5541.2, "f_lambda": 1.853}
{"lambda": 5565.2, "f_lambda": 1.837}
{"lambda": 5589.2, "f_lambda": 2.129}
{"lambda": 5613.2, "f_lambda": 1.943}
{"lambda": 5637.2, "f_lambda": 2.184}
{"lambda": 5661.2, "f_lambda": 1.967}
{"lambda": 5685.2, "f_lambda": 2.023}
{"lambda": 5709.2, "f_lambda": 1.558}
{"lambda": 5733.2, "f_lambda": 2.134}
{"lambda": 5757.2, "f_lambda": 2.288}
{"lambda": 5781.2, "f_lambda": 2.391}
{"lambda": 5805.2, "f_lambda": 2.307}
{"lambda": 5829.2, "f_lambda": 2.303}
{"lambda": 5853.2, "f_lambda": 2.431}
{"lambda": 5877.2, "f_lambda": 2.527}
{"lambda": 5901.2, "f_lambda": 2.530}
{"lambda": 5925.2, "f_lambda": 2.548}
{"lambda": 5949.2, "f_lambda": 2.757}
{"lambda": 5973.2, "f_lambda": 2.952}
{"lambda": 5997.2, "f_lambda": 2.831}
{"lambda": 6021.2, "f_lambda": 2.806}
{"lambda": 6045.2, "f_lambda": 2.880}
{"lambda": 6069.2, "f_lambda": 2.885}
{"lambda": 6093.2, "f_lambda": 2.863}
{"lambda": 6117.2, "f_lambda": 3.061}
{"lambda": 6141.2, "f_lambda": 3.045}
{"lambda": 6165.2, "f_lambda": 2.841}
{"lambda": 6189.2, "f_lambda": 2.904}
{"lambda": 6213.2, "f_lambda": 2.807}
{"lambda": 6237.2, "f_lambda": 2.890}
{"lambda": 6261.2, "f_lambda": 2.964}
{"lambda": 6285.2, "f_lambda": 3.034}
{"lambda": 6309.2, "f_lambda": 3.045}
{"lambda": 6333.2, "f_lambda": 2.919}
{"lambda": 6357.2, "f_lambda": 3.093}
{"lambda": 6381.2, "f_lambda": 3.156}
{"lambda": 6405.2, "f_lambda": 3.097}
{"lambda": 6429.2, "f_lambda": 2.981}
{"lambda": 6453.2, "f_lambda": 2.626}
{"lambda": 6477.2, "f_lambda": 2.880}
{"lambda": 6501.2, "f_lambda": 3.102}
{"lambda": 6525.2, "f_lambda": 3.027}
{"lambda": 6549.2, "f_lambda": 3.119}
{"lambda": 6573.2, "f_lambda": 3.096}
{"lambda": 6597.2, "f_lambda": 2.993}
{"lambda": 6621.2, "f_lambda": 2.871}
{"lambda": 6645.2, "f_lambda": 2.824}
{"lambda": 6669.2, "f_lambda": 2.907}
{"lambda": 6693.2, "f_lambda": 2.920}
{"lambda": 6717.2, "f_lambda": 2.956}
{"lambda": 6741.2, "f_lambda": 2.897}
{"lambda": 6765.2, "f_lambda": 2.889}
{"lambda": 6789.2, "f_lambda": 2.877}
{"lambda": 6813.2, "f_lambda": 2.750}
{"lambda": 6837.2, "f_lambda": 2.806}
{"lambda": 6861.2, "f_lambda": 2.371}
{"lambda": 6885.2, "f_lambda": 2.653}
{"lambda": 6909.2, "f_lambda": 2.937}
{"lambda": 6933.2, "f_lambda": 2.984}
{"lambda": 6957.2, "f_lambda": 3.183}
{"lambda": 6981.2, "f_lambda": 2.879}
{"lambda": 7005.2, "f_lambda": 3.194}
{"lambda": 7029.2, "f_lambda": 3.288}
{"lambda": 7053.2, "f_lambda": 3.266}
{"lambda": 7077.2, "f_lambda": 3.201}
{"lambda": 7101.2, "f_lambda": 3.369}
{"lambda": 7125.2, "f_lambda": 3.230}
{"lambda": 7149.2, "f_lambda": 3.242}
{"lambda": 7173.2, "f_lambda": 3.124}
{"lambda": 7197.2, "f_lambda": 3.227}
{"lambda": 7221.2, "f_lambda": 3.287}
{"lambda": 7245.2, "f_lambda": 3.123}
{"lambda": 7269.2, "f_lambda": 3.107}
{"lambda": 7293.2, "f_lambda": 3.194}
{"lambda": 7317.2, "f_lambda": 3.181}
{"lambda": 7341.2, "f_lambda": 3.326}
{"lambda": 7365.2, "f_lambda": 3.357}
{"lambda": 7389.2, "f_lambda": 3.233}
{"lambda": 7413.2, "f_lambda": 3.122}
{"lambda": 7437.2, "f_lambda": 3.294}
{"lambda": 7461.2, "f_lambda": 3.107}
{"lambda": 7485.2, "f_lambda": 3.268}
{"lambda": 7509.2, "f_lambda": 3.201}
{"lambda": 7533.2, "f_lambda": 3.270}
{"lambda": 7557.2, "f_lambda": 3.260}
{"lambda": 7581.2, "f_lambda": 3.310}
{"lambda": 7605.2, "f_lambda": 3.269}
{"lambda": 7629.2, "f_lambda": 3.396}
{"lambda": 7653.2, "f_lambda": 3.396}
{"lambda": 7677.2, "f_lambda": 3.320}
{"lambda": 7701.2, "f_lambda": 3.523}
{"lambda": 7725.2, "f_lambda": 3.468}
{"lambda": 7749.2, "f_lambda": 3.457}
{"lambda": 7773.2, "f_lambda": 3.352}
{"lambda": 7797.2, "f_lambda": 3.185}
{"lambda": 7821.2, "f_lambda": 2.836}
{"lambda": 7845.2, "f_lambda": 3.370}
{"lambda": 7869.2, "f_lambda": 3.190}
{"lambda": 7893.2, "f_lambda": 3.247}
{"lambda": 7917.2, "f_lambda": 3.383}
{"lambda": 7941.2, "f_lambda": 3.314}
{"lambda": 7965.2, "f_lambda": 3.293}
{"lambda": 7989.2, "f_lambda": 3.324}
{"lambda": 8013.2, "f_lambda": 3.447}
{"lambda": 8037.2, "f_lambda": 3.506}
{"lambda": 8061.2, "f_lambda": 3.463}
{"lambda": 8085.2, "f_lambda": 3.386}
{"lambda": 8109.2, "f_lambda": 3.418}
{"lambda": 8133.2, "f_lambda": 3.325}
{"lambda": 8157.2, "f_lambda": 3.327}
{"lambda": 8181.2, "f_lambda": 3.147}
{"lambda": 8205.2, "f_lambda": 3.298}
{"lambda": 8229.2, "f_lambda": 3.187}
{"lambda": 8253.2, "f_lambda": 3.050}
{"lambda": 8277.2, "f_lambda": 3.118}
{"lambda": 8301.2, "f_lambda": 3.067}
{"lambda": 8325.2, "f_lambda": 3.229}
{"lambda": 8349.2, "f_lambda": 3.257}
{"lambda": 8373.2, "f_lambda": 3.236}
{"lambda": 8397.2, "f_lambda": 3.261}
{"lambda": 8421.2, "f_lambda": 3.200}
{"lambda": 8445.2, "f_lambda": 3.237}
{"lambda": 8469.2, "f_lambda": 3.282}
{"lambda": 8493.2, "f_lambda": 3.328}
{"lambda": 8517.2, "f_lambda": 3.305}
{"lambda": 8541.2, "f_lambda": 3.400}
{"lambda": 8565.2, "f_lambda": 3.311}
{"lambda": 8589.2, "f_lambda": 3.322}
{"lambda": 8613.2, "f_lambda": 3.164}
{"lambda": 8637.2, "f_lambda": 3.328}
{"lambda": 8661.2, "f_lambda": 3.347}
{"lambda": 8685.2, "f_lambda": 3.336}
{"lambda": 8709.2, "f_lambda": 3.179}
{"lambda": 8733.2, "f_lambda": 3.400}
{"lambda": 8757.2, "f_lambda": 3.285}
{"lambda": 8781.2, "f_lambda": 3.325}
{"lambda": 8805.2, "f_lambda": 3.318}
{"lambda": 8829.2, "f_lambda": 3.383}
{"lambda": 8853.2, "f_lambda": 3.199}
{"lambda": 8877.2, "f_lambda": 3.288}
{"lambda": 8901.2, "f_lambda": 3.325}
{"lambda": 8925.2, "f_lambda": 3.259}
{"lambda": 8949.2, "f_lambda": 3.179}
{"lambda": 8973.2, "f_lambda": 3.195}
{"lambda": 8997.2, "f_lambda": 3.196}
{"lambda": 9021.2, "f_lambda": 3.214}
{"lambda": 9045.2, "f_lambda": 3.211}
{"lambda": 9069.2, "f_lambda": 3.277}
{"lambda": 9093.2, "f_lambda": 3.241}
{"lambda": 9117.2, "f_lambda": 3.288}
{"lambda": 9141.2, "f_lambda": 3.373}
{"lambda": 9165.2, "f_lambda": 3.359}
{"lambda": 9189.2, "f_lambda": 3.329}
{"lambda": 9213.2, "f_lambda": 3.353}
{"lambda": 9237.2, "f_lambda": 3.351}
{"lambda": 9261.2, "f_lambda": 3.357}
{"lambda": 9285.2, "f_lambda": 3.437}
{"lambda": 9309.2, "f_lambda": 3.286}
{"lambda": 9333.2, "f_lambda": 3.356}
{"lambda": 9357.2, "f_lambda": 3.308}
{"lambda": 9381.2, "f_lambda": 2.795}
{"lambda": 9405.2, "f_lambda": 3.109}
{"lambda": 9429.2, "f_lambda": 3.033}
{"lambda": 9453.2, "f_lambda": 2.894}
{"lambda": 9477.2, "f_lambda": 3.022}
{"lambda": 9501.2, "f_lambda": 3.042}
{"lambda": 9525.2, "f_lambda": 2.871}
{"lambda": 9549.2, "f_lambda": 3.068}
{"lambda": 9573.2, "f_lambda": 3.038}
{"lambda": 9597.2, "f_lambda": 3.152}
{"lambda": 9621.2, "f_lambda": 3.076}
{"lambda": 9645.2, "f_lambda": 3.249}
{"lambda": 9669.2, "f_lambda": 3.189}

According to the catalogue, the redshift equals 0.33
